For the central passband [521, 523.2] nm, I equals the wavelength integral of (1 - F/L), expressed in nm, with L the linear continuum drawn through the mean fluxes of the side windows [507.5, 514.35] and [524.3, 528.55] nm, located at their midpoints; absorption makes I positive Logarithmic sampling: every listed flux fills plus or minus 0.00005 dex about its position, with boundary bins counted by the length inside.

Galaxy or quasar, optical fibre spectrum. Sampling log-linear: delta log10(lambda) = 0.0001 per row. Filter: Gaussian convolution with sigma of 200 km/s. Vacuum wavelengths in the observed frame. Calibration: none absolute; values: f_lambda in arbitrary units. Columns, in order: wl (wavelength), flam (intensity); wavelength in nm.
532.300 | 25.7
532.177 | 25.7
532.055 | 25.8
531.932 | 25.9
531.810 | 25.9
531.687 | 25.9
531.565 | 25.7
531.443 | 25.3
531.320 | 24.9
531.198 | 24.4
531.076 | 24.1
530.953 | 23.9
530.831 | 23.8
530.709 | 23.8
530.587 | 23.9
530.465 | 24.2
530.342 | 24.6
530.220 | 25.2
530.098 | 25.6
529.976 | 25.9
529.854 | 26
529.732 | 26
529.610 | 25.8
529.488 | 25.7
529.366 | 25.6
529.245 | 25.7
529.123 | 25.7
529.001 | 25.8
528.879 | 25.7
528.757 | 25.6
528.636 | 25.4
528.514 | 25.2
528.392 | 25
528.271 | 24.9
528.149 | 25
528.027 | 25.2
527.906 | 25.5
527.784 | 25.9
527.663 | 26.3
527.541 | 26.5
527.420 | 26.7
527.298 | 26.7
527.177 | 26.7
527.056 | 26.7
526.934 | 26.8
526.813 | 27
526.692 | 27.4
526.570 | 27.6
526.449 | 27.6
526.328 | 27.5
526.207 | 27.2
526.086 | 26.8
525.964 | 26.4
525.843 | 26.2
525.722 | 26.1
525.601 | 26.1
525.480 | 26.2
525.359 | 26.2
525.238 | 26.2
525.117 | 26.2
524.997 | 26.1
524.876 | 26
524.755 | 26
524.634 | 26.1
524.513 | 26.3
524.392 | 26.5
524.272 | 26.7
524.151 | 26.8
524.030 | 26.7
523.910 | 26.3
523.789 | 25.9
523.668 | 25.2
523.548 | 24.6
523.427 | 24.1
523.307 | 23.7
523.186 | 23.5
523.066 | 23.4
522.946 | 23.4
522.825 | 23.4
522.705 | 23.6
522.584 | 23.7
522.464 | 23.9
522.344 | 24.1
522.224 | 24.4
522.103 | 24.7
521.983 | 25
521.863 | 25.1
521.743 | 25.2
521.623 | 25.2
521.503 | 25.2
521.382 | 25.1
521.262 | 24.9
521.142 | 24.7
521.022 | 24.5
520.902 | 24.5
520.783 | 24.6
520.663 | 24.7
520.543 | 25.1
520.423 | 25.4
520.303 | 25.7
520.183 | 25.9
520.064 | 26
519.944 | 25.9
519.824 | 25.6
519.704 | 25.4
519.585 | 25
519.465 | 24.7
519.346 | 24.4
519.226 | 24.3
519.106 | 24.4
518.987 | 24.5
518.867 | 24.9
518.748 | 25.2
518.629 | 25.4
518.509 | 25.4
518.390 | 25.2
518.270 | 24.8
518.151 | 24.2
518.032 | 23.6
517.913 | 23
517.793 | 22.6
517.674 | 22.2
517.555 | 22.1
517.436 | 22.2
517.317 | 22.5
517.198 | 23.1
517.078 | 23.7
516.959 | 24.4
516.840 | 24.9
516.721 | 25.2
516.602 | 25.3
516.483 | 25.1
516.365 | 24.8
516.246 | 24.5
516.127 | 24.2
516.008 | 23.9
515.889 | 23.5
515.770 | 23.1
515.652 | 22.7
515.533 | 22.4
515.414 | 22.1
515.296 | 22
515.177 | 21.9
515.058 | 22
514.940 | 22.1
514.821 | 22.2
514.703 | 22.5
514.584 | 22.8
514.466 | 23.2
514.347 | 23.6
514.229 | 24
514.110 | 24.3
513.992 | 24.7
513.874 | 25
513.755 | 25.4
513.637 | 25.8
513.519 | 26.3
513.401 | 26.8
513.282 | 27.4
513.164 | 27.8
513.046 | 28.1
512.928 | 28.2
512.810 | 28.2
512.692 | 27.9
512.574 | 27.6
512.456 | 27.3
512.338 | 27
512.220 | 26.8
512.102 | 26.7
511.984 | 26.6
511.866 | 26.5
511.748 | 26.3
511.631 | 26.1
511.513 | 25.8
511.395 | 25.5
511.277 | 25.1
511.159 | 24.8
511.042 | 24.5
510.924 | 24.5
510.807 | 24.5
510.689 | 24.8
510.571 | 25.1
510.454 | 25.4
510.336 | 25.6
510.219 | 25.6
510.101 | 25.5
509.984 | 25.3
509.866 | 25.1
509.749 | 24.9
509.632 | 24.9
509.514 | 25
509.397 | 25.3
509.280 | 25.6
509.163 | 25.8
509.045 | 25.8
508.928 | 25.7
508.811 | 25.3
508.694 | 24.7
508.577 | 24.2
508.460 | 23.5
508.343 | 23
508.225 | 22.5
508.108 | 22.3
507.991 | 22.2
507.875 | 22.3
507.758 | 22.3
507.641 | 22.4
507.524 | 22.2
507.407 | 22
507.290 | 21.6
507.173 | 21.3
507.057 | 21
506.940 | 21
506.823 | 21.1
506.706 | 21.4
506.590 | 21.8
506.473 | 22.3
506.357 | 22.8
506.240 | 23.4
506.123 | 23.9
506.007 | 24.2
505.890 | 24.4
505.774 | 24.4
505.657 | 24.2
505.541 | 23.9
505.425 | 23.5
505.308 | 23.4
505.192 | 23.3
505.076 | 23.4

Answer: 0.14 nm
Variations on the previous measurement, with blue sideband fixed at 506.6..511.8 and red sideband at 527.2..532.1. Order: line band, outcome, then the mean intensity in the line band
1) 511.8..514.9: -0.20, 25.8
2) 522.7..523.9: 0.04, 24.2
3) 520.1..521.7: -0.02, 25.1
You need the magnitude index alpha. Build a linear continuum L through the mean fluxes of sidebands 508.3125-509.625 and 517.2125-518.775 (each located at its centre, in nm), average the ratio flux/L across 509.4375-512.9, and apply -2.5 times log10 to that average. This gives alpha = -0.05 mag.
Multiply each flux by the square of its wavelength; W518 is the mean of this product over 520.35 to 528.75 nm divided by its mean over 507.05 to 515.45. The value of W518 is 1.09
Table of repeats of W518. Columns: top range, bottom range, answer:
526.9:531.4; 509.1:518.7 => 1.09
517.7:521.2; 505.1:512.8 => 1.06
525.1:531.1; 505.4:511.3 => 1.17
